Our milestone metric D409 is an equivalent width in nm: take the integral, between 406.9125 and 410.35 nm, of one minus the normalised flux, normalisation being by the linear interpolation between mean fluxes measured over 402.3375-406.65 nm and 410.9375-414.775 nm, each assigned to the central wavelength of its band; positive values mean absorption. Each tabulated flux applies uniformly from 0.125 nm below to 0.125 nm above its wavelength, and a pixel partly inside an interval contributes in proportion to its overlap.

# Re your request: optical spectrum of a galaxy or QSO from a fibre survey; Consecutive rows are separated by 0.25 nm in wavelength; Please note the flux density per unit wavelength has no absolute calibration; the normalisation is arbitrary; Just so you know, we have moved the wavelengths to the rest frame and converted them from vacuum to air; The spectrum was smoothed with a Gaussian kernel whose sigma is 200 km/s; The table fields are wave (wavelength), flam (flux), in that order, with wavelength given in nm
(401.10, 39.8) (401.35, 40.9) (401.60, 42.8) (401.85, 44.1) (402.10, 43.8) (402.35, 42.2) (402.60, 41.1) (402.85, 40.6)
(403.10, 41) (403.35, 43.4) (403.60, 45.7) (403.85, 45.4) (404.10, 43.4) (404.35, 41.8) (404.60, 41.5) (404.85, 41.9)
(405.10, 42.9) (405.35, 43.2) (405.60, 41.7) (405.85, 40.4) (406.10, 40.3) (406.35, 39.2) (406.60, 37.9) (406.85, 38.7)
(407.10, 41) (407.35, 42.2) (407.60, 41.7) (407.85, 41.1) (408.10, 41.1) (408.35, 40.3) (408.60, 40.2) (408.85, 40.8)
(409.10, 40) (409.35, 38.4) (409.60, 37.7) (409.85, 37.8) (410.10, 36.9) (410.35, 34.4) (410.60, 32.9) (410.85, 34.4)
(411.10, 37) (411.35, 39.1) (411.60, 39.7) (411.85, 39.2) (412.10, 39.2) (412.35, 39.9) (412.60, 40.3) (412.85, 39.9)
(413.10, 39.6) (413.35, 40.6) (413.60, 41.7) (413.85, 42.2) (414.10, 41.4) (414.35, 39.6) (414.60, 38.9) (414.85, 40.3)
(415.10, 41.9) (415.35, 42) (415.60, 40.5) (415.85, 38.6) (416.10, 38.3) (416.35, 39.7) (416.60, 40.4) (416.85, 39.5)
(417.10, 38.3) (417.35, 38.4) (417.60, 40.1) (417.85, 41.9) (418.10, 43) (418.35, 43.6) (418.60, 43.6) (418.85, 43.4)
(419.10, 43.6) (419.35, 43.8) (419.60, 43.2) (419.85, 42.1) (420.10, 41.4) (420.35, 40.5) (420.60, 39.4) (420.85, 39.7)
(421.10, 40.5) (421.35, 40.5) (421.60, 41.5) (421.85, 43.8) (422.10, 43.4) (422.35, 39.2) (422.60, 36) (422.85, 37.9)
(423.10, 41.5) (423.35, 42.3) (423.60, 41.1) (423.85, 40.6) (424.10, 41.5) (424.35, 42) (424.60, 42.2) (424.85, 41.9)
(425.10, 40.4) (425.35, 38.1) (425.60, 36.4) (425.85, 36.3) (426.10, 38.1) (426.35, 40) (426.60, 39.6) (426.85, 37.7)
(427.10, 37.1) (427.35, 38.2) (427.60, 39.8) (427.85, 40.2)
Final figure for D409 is 0.10 nm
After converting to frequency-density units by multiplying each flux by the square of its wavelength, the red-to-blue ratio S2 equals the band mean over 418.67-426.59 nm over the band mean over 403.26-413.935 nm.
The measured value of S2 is 1.1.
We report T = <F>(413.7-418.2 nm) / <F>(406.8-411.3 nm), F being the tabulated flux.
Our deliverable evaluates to 1.0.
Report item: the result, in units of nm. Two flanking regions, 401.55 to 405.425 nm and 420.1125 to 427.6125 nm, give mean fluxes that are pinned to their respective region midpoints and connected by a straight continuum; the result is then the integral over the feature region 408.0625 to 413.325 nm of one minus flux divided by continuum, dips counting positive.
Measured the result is 0.41 nm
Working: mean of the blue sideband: 42.8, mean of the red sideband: 39.9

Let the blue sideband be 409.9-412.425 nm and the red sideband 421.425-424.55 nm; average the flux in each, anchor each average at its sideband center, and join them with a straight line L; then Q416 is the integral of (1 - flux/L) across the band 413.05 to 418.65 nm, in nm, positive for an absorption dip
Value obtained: -0.27 nm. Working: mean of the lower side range 37.2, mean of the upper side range 40.9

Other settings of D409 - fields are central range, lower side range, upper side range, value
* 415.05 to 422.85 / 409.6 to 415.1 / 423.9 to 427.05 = -0.358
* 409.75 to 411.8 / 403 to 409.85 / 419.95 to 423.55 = 0.219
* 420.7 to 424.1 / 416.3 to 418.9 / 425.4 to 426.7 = -0.112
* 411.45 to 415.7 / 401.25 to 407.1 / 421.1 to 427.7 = 0.059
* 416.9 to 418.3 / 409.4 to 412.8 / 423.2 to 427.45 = -0.069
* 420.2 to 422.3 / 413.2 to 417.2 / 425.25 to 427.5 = -0.112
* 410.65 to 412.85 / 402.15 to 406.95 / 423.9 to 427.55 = 0.131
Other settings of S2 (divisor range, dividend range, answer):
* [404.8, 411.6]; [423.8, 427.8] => 1.09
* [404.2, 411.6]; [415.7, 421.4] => 1.09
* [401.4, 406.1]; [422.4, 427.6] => 1.03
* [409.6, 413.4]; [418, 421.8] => 1.15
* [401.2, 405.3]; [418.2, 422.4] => 1.07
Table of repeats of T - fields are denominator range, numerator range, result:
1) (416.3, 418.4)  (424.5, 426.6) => 0.97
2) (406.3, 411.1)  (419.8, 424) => 1.05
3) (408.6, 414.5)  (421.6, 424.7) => 1.05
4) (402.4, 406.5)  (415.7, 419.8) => 0.98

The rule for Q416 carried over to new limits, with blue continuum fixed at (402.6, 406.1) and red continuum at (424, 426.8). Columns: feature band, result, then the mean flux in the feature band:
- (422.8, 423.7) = -0.023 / 40.9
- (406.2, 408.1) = 0.077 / 40.3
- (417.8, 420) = -0.146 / 43.2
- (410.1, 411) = 0.155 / 34.4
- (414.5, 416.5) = 0.043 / 40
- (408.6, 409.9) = 0.082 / 39.1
